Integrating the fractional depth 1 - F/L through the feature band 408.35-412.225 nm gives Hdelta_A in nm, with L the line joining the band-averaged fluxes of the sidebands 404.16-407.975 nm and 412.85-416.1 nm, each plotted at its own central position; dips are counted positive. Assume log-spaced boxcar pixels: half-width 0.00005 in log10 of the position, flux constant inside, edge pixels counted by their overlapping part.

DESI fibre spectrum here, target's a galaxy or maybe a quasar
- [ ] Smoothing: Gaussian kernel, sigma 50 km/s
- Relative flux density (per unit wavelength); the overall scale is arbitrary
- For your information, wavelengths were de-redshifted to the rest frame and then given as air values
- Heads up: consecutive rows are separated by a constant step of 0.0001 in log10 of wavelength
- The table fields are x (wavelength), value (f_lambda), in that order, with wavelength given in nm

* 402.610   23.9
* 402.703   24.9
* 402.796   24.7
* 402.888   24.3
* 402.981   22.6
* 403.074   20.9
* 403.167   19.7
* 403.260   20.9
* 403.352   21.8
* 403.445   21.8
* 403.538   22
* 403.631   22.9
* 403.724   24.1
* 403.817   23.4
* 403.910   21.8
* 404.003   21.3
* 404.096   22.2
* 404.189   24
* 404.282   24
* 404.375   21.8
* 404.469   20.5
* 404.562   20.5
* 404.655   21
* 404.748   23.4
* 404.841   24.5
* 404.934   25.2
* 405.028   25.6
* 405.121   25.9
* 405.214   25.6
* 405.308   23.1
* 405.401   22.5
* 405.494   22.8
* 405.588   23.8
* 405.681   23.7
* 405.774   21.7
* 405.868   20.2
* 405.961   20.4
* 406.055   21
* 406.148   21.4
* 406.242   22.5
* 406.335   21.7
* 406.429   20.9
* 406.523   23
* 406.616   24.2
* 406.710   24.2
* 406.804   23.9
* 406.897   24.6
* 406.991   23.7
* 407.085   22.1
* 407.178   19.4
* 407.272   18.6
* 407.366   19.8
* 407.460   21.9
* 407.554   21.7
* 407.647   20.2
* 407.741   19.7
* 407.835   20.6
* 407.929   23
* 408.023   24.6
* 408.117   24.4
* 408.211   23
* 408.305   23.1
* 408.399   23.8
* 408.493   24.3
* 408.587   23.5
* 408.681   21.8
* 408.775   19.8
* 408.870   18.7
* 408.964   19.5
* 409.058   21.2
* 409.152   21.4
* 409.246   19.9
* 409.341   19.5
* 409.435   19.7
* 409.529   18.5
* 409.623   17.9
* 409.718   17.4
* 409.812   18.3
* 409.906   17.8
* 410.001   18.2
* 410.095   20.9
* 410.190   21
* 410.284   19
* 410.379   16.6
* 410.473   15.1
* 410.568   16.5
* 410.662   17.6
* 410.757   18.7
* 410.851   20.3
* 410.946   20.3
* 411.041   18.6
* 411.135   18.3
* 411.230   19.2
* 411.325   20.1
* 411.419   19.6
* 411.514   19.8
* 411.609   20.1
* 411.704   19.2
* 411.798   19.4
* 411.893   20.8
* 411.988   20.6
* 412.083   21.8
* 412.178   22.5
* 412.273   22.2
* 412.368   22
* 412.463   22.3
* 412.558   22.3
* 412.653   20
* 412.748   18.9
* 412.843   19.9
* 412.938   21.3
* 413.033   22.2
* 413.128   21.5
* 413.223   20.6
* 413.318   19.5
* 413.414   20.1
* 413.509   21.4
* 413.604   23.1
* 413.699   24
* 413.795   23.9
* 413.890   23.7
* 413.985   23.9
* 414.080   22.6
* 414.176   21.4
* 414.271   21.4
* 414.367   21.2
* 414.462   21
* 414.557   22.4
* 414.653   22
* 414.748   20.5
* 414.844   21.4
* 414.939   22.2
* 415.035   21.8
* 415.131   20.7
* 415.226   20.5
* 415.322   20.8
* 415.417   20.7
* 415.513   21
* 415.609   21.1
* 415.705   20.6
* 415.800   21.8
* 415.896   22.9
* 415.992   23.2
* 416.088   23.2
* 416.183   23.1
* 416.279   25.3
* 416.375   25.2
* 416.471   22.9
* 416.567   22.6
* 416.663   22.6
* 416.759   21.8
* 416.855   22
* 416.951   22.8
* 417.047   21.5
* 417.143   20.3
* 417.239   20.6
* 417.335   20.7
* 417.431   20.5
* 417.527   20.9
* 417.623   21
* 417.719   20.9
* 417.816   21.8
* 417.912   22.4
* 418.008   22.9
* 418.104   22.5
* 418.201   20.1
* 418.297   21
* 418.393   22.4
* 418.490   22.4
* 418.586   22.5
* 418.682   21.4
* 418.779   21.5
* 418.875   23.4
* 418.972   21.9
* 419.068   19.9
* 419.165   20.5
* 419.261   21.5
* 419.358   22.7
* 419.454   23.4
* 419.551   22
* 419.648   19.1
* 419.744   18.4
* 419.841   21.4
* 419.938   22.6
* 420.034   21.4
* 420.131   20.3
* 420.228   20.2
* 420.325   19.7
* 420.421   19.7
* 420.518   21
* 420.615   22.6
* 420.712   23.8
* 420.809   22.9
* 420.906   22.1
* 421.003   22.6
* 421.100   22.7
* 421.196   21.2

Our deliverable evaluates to 0.41 nm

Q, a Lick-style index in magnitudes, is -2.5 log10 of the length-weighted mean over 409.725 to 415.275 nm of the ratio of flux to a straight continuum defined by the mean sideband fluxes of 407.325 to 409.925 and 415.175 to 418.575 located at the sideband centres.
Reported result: 0.04 mag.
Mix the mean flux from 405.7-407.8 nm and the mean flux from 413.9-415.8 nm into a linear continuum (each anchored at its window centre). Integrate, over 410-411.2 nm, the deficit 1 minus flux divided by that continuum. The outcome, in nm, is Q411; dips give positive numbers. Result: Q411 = 0.17 nm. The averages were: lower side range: 21.7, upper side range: 21.5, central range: 18.6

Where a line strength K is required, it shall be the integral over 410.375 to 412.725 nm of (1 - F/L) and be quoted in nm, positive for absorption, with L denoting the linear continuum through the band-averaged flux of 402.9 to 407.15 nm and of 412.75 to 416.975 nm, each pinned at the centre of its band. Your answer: 0.252 nm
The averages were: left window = 22.6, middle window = 19.8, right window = 22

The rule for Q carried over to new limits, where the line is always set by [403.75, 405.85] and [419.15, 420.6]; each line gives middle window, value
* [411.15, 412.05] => 0.12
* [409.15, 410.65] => 0.21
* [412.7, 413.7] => 0.05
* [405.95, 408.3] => 0.03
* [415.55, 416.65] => -0.07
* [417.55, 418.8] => -0.03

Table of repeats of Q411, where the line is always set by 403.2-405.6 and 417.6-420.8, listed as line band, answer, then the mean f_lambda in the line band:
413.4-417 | -0.055 nm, 22.2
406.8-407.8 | 0.059 nm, 21.3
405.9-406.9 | 0.014 nm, 22.4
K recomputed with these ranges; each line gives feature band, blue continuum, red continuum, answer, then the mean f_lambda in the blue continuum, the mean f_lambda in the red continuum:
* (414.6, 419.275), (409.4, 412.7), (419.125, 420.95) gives -0.24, 19.5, 21.3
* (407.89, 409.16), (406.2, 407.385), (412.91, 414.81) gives -0.01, 22.3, 21.9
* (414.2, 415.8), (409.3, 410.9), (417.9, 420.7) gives -0.10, 18.4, 21.4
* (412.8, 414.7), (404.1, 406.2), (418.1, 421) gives 0.01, 22.8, 21.5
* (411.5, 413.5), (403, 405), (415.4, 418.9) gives 0.11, 22.3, 22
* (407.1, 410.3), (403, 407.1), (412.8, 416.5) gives 0.24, 22.6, 21.9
